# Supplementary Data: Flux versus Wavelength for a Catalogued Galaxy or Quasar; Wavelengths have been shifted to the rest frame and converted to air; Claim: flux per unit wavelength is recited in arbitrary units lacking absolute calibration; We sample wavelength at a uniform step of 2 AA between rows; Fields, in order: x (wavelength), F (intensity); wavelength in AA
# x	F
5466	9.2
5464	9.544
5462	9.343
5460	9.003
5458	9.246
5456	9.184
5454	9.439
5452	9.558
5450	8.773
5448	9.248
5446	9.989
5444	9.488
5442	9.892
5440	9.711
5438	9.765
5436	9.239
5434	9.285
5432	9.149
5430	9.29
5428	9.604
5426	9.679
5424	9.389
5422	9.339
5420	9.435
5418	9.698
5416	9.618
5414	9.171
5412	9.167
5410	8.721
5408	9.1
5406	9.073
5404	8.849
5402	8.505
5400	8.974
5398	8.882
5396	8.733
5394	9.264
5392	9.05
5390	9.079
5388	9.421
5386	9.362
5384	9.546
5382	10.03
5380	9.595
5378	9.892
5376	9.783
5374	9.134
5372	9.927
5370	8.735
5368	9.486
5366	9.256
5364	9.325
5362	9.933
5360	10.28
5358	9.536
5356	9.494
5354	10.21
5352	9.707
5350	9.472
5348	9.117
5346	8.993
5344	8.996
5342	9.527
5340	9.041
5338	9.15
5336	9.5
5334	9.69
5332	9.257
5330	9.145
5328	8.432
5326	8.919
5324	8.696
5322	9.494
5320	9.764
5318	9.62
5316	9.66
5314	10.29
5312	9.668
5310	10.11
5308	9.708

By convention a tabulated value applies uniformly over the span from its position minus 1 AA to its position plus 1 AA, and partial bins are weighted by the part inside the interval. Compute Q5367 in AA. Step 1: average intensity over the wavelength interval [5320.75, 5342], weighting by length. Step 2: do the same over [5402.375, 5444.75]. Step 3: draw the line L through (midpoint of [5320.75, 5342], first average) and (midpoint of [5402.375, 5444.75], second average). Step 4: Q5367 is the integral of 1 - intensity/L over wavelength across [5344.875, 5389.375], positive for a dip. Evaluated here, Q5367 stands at -1.53 AA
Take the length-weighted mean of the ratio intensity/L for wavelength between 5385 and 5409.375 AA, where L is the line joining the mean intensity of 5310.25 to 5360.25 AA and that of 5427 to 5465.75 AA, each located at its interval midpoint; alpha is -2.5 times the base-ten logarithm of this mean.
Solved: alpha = 0.05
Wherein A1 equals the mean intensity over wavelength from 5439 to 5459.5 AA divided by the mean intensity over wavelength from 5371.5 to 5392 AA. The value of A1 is 0.99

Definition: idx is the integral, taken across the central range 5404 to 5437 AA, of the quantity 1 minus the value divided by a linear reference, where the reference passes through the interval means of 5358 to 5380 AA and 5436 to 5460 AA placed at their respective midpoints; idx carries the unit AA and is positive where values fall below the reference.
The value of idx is 0.7 AA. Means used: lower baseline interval 9.57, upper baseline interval 9.45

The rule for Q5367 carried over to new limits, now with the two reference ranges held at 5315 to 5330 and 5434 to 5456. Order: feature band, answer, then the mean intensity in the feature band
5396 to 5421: 0.9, 9.08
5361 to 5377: -0.2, 9.45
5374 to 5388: -0.4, 9.64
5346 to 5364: -0.7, 9.66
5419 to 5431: 0.0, 9.46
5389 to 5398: 0.3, 9.01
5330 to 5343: -0.1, 9.34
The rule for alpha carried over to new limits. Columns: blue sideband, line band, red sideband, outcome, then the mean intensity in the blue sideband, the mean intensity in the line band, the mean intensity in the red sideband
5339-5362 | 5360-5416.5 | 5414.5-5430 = 0.03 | 9.51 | 9.29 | 9.51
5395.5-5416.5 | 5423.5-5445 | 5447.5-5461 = -0.05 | 8.97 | 9.5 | 9.21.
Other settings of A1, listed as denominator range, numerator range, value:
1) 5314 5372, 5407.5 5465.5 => 1.00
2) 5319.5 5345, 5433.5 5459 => 1.03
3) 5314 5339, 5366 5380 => 1.02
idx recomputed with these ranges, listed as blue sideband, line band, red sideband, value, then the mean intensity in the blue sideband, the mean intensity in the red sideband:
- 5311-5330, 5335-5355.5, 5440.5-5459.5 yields 0.03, 9.38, 9.42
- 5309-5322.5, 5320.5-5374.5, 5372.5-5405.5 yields 1.21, 9.81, 9.26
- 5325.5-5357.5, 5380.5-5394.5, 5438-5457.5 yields -0.04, 9.3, 9.48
